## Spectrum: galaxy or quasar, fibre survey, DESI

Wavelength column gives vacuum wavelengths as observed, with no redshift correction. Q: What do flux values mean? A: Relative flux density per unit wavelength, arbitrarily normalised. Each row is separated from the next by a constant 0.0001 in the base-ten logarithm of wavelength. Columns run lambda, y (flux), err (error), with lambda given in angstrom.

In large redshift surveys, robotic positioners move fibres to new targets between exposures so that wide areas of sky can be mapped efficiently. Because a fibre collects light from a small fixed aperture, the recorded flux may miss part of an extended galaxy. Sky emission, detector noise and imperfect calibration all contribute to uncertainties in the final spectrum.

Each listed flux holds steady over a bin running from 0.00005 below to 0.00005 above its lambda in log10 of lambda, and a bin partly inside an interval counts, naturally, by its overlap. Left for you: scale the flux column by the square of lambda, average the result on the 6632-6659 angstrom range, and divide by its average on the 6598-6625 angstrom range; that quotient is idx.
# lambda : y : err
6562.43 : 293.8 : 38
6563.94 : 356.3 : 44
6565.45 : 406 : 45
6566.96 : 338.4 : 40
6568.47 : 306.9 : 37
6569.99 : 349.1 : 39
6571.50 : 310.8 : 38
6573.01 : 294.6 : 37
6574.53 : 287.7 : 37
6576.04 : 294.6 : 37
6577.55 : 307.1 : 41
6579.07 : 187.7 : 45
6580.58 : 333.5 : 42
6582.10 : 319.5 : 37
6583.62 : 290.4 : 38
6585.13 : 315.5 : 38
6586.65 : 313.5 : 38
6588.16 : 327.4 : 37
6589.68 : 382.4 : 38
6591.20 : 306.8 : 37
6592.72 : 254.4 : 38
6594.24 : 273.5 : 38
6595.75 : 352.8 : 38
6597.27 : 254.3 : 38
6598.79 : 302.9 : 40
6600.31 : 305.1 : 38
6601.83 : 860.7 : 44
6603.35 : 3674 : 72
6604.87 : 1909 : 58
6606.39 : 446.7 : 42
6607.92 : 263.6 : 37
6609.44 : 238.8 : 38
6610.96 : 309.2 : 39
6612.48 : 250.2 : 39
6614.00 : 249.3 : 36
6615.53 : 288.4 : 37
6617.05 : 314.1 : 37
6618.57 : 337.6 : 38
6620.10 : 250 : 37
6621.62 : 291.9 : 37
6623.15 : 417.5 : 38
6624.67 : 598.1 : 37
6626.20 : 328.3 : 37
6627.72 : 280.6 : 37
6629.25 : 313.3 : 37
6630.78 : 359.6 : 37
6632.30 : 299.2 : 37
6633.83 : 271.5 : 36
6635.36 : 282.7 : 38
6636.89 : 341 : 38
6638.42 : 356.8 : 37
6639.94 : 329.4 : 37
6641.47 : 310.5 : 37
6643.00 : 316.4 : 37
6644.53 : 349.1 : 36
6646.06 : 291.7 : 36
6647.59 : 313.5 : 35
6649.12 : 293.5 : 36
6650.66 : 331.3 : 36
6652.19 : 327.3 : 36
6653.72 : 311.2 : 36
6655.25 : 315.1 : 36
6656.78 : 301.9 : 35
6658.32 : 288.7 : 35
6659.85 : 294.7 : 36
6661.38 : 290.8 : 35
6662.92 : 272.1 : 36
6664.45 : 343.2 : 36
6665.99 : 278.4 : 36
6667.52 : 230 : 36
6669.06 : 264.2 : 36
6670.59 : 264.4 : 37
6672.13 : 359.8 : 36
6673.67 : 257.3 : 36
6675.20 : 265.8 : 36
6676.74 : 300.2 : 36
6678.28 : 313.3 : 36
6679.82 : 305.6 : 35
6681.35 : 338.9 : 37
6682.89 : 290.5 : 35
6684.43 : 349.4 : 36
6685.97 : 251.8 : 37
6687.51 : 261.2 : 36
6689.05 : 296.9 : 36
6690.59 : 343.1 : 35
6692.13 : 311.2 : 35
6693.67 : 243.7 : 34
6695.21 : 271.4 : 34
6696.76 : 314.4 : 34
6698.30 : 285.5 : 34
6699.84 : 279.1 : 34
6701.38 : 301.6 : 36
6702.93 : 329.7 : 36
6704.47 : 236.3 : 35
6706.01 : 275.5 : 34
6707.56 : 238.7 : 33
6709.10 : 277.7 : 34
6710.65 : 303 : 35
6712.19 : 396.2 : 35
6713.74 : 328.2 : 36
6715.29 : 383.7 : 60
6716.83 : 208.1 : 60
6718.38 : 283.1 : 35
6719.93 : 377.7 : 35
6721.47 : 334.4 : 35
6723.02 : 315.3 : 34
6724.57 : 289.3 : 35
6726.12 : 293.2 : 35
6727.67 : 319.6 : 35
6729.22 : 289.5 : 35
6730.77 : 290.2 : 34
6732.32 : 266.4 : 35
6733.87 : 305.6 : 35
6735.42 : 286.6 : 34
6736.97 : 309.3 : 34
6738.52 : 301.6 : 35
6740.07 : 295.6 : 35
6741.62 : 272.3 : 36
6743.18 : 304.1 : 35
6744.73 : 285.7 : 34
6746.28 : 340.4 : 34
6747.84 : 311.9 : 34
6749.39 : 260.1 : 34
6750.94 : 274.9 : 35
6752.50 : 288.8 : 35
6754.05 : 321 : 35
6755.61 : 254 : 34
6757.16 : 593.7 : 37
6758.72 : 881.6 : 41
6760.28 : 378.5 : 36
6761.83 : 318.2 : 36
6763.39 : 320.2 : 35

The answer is 0.50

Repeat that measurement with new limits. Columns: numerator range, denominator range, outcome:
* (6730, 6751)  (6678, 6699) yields 1.00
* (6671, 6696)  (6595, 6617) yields 0.45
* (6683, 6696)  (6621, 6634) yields 0.83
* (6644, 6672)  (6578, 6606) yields 0.50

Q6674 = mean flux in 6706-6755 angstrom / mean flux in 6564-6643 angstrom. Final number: 0.7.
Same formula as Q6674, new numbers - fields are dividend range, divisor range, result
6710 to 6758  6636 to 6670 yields 1.02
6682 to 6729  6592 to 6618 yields 0.48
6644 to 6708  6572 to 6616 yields 0.60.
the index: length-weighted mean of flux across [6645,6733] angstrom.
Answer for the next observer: 298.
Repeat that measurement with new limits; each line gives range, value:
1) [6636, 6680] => 304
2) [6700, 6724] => 305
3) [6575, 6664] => 406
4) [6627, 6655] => 315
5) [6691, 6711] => 283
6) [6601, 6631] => 602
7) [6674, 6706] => 294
